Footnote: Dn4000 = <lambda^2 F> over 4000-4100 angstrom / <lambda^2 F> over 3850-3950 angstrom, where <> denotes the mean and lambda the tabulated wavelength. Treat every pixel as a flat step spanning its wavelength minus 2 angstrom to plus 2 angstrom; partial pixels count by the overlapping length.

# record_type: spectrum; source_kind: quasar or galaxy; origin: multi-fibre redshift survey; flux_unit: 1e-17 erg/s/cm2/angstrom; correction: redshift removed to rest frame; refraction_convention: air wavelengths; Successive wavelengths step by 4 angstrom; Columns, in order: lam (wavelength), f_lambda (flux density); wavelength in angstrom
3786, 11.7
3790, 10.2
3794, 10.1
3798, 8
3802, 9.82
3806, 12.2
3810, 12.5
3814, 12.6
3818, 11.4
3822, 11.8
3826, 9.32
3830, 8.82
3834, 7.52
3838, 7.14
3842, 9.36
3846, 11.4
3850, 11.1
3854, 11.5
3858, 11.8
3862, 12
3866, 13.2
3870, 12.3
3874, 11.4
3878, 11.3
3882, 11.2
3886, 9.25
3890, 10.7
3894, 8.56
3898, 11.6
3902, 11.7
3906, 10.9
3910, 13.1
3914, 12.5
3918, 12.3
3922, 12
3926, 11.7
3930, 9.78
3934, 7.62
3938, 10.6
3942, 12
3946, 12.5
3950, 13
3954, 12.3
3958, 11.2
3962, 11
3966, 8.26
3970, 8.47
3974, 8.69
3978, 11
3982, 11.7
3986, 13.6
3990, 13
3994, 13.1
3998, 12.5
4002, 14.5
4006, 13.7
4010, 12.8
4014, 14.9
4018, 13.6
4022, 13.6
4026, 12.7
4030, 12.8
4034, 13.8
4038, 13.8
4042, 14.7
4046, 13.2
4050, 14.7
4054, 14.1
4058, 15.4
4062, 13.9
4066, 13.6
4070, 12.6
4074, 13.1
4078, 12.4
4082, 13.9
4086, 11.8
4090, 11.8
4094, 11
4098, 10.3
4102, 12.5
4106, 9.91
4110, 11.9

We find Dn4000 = 1.26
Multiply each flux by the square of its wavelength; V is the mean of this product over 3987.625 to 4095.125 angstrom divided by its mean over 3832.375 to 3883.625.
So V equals 1.35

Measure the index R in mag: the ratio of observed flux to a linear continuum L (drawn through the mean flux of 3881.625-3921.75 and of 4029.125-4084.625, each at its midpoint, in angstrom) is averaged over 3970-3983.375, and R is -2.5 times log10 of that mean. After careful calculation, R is 0.22 mag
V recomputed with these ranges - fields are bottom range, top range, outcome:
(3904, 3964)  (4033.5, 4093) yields 1.25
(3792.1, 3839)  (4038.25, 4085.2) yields 1.53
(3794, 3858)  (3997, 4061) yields 1.48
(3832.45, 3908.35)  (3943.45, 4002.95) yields 1.14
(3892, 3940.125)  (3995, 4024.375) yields 1.30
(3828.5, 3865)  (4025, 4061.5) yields 1.51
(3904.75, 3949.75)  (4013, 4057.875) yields 1.28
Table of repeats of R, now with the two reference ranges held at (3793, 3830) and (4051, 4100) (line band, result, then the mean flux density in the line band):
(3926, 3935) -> 0.23 mag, 9.49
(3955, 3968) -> 0.16 mag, 10.3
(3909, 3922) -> -0.08 mag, 12.5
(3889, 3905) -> 0.08 mag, 10.7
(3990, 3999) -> -0.06 mag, 12.9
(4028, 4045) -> -0.10 mag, 13.7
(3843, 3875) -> -0.06 mag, 11.8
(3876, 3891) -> 0.07 mag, 10.6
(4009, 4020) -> -0.12 mag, 13.9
